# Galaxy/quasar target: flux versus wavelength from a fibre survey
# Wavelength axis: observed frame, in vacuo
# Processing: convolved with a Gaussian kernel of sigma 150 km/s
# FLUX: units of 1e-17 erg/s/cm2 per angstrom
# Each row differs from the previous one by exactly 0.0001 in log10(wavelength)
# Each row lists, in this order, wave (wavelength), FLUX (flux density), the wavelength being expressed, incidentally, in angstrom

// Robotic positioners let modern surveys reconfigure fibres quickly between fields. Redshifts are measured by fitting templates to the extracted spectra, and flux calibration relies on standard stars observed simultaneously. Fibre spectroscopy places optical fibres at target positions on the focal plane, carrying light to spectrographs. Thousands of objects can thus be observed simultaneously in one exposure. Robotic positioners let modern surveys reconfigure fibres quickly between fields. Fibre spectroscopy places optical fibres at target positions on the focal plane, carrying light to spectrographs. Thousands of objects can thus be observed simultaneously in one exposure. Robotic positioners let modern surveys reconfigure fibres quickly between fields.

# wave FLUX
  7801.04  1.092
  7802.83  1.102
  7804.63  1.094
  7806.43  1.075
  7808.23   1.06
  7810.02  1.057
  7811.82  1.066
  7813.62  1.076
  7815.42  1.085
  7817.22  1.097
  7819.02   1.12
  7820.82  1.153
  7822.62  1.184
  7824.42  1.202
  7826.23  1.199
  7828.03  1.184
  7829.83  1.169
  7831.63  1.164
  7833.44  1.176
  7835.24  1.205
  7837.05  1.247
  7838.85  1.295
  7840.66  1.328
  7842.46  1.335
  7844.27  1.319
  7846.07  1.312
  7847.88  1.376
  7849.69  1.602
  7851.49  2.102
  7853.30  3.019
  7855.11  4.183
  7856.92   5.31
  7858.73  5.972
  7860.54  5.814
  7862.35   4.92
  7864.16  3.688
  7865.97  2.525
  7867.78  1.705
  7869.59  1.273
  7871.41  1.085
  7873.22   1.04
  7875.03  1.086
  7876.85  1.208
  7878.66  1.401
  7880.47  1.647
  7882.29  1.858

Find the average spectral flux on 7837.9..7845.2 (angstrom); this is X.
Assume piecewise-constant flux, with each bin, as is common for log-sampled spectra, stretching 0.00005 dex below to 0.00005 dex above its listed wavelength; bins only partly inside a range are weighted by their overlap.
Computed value 1.32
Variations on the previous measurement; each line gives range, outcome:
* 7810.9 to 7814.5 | 1.07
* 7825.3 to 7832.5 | 1.18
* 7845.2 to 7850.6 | 1.43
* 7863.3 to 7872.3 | 2.05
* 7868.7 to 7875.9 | 1.12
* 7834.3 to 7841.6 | 1.27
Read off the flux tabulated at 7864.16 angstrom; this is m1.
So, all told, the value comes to 3.688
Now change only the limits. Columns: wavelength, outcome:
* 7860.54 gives 5.814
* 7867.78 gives 1.705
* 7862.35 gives 4.92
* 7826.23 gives 1.199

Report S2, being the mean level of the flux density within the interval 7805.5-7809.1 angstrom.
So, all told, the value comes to 1.07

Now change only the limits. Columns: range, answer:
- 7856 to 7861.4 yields 5.69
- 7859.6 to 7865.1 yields 4.8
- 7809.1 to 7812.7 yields 1.06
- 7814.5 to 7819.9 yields 1.1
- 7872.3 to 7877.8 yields 1.11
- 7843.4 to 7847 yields 1.32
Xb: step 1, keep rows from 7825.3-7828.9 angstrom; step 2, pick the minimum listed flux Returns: 1.184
